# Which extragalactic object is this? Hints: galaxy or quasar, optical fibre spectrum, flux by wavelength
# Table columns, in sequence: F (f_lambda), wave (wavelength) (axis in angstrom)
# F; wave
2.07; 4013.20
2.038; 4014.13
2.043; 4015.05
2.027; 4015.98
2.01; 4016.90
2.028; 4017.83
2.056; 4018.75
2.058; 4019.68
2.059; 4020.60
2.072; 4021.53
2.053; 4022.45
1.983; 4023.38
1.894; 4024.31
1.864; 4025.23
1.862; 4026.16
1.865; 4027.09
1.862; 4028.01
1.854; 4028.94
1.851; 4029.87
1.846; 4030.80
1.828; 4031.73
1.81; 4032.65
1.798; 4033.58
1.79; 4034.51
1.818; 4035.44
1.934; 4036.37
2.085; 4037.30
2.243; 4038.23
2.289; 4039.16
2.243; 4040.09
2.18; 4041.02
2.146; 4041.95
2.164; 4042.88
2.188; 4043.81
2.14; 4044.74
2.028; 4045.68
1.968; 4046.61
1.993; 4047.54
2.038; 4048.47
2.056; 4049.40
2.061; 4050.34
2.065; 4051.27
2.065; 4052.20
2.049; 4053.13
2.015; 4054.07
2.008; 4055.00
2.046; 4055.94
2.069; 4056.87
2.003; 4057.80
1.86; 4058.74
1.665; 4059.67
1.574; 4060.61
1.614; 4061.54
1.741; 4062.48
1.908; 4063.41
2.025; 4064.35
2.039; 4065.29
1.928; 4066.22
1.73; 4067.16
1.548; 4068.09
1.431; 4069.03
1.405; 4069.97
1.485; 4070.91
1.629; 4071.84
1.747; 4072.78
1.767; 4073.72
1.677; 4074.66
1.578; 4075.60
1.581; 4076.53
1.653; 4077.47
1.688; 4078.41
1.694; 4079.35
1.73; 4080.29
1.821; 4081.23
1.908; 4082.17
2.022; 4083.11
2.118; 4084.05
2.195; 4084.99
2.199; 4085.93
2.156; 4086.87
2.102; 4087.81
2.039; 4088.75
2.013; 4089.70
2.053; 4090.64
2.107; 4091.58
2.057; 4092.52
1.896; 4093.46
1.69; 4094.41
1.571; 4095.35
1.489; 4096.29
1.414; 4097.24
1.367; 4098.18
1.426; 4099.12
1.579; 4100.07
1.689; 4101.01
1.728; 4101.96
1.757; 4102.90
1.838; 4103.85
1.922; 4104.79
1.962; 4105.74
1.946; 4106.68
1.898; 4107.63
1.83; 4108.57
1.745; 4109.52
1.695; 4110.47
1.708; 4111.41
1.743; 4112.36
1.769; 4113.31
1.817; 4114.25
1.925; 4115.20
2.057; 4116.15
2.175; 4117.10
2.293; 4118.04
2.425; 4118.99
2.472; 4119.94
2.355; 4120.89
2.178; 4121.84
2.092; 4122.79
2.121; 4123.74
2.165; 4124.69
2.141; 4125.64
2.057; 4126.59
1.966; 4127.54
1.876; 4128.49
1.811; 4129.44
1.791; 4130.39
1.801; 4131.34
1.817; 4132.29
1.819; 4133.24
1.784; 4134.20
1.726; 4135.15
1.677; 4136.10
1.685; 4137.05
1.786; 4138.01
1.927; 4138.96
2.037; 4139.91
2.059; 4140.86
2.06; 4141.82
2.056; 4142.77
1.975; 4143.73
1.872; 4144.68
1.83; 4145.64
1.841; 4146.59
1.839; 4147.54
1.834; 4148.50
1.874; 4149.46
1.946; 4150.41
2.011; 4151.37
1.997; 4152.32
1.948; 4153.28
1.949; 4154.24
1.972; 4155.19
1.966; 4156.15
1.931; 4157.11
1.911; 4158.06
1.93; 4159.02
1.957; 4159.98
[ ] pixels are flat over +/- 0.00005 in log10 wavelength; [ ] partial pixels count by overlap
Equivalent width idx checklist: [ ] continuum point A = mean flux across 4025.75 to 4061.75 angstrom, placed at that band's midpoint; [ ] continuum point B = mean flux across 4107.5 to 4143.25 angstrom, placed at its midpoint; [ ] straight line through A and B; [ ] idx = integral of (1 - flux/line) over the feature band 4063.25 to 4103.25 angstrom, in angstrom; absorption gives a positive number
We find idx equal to 3.8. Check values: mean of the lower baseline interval 1.98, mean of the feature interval 1.78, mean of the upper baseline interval 1.96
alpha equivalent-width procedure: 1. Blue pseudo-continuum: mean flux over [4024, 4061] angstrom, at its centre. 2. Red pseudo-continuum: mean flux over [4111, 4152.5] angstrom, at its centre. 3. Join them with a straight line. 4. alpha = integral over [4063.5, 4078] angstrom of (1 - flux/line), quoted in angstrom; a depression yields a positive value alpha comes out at 2.1 angstrom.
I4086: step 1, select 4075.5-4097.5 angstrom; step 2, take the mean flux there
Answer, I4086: 1.87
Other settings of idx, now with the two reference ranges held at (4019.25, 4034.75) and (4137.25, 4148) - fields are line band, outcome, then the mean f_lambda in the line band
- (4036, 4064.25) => -1.6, 2.01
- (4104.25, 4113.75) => 0.5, 1.82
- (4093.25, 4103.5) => 1.7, 1.59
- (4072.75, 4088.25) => 0.4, 1.86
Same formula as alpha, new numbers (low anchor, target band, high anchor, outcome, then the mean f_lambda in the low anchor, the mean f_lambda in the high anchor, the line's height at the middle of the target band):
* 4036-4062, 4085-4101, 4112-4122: 1.9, 2.03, 2.11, 2.08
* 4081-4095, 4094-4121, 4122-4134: 2.1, 2.02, 1.96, 1.99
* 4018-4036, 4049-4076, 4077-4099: 0.9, 1.91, 1.86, 1.88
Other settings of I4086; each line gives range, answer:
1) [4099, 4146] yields 1.92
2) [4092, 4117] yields 1.76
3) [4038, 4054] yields 2.11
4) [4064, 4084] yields 1.73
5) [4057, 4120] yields 1.82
